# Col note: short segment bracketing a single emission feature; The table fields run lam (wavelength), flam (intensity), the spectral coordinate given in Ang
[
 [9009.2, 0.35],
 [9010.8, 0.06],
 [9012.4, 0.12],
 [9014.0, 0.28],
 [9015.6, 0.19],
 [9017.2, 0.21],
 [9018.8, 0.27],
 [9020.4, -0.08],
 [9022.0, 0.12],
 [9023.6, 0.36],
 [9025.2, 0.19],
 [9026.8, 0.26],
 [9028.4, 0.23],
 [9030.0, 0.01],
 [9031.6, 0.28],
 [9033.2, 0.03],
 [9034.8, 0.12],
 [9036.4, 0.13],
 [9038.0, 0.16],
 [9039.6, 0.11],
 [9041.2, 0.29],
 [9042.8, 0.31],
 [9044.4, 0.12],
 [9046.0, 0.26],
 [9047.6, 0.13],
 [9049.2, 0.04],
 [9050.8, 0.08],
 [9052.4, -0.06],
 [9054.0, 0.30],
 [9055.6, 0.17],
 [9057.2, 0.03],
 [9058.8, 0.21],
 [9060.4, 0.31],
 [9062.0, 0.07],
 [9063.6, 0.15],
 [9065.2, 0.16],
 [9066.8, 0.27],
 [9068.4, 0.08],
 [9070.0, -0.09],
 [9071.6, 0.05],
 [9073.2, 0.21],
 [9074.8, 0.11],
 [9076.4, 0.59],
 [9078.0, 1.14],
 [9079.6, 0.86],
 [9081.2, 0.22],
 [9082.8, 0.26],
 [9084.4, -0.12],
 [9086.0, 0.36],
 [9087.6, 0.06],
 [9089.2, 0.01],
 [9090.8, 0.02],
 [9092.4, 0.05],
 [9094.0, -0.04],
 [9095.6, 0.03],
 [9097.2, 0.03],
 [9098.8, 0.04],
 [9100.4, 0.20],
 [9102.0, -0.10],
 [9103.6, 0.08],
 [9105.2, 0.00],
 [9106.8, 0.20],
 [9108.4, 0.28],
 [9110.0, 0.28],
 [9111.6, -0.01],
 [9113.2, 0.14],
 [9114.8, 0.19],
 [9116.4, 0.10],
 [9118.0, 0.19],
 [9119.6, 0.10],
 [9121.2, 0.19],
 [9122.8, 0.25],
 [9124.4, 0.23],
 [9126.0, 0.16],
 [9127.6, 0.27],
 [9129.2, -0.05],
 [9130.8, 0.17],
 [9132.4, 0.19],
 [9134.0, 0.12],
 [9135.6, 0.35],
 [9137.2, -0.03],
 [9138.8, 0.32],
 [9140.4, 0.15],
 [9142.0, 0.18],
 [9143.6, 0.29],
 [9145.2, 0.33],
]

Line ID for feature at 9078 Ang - H-beta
